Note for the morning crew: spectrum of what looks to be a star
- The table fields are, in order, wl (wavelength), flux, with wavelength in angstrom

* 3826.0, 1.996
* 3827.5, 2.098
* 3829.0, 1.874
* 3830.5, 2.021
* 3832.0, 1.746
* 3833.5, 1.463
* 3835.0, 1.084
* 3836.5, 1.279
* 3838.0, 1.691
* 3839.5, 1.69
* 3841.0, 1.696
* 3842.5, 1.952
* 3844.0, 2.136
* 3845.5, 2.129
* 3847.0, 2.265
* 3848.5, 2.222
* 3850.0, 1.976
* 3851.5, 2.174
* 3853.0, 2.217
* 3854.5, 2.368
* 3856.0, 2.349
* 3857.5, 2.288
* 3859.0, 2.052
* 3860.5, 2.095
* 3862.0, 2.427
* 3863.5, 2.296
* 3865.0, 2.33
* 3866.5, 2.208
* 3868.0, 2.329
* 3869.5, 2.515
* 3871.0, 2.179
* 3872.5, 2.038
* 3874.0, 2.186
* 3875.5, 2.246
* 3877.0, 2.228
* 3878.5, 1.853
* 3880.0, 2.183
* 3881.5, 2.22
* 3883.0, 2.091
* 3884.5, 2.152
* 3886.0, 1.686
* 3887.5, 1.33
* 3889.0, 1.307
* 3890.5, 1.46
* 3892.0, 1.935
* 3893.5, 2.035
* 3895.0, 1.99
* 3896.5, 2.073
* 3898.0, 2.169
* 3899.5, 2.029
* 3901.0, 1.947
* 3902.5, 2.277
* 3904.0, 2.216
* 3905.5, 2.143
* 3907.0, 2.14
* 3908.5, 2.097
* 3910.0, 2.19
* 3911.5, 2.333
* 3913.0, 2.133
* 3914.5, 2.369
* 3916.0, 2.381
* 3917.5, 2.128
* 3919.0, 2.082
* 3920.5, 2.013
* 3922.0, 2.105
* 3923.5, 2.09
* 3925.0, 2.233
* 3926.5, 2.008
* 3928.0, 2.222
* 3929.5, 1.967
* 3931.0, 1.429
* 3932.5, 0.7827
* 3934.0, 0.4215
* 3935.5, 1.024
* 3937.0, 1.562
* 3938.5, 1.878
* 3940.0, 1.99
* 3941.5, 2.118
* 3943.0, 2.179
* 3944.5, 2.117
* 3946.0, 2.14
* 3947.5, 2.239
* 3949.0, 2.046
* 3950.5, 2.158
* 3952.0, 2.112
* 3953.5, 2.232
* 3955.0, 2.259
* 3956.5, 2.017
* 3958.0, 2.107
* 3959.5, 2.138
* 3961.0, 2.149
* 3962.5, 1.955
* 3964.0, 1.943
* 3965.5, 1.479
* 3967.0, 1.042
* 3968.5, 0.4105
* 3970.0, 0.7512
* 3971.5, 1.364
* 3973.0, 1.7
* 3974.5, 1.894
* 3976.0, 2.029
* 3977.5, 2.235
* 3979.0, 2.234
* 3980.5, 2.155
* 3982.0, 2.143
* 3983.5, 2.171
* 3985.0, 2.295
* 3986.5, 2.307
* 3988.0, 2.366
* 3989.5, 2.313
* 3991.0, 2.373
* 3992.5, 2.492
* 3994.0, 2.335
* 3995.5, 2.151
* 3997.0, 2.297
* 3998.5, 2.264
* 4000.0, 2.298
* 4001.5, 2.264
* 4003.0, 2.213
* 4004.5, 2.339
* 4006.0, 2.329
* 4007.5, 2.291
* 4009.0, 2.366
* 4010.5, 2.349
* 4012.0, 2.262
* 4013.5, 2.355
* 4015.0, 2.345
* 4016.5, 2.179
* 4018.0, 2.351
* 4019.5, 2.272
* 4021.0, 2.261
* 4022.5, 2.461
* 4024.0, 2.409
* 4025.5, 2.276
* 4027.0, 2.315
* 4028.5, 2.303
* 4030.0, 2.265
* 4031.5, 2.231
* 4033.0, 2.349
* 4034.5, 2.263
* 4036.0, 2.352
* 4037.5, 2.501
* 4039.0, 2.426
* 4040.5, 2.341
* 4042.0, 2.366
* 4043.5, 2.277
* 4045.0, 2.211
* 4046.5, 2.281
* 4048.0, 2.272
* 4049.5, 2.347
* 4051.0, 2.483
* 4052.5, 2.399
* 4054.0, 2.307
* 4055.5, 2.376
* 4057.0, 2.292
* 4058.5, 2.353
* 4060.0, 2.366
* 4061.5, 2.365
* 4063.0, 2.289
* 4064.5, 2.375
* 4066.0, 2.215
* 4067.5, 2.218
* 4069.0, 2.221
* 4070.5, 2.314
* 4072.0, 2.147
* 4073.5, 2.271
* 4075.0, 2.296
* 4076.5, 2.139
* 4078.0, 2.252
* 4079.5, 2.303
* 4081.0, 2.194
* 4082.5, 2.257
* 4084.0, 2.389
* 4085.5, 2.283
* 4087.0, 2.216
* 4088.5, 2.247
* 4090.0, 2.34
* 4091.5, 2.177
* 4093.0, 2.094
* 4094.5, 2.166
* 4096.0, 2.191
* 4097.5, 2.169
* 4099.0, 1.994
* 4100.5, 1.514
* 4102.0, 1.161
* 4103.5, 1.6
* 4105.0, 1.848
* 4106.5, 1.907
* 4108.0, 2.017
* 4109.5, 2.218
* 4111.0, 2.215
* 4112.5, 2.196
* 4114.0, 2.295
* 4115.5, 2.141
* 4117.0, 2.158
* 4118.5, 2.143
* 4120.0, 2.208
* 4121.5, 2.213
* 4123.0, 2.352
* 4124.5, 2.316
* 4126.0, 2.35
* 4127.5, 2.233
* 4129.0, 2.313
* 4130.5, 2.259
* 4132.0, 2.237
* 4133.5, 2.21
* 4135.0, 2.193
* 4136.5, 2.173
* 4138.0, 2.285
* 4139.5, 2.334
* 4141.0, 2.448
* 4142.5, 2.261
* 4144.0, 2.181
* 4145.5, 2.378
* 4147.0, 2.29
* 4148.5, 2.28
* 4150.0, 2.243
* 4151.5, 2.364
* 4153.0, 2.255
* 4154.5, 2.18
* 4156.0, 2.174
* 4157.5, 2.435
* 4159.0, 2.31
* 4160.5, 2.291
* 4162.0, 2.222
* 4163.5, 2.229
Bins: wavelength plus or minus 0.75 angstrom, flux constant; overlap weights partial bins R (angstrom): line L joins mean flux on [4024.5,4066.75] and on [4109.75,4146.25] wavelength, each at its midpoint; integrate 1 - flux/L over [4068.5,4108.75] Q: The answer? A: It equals 3.4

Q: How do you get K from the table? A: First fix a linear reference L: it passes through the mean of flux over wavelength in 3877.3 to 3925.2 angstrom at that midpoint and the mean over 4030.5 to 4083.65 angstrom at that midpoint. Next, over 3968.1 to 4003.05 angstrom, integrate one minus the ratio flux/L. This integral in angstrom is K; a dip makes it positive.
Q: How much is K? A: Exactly 2.1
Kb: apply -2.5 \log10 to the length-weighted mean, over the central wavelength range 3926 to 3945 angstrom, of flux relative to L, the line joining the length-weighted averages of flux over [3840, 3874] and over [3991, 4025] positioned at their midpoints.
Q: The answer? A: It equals 0.333 mag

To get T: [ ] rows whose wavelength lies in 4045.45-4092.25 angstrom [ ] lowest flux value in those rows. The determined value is 2.139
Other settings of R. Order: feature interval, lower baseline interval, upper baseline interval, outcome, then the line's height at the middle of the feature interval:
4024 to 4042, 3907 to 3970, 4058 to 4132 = -2.4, 2.06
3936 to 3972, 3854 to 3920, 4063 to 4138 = 4.8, 2.13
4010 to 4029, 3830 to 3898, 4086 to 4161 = -1.9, 2.11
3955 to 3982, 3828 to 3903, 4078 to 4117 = 3.7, 2.04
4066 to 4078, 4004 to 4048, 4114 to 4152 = 0.3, 2.3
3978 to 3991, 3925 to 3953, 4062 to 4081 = -1.9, 1.97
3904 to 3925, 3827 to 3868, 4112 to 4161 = -1.1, 2.07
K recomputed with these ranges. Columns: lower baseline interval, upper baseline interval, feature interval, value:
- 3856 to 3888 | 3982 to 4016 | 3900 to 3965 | 6.5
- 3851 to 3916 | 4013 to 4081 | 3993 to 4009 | -0.2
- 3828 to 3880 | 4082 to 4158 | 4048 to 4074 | -2.0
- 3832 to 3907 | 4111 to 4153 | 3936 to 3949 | 0.5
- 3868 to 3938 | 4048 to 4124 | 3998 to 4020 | -2.2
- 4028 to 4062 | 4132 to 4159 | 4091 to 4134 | 3.7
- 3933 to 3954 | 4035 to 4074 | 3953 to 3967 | -0.4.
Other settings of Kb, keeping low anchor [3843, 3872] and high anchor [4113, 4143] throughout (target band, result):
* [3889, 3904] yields 0.14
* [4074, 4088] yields 0.00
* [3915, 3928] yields 0.05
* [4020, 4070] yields -0.04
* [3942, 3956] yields 0.04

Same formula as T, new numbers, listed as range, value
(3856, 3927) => 1.307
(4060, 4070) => 2.215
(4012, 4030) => 2.179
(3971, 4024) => 1.364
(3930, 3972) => 0.4105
